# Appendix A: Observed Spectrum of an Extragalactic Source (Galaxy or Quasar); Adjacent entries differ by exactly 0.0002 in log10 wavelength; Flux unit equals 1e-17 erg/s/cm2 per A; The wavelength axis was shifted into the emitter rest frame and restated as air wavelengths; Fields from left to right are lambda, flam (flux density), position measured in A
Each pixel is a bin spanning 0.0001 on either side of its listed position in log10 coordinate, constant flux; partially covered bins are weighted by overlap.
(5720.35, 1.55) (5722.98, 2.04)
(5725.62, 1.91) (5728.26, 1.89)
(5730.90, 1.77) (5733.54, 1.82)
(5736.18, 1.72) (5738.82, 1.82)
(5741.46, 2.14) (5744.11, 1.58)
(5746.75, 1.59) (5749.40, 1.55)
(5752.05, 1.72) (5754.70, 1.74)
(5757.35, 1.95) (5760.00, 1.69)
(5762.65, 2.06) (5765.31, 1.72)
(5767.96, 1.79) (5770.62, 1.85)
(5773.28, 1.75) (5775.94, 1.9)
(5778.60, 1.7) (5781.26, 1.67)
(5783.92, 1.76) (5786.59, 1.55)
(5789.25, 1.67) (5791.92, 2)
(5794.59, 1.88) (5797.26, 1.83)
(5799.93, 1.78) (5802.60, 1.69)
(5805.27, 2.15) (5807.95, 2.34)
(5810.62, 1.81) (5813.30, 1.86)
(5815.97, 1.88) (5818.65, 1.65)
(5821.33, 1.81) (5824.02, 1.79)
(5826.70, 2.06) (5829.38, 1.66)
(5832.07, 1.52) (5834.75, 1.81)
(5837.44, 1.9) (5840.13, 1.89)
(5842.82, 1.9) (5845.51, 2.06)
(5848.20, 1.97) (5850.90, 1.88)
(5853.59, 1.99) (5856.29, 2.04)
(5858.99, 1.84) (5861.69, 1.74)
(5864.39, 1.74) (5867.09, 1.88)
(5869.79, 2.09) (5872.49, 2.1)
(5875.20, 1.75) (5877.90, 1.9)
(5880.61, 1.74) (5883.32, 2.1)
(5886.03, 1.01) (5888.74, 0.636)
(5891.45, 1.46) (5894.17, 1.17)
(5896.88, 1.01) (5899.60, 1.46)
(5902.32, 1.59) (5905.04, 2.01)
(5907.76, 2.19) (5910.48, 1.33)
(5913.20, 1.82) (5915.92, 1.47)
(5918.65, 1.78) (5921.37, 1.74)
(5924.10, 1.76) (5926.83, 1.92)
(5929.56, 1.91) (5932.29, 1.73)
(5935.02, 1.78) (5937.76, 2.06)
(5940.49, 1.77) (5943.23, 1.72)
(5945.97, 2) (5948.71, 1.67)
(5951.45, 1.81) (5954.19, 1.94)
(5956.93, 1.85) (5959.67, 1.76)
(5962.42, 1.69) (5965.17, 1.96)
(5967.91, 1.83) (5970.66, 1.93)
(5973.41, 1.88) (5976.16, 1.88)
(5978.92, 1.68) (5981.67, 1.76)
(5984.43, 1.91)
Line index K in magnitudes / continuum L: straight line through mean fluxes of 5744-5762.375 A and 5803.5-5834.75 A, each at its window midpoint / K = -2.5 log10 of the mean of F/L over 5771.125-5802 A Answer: 0.011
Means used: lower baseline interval 1.72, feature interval 1.77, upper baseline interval 1.86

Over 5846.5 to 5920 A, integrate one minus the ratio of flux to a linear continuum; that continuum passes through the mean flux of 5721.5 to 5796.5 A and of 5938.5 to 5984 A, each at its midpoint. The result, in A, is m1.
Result 4.8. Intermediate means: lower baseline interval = 1.79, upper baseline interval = 1.83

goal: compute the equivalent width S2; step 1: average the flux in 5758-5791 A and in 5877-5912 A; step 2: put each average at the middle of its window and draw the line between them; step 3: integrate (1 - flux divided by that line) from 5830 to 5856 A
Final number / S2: -4.3 A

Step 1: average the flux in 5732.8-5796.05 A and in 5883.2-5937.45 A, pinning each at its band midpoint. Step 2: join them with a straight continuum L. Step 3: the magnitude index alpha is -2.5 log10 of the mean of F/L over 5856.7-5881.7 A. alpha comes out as -0.14 mag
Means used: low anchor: 1.78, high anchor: 1.59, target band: 1.87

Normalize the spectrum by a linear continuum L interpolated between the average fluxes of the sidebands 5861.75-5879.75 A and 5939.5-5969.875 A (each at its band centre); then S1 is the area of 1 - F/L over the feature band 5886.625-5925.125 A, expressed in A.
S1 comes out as 7.1 A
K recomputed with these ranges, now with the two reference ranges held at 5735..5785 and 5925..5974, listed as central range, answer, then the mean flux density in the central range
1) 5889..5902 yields 0.41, 1.25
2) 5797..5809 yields -0.10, 1.96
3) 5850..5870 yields -0.05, 1.89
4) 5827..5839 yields 0.03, 1.76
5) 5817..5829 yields -0.01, 1.82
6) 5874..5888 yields 0.10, 1.65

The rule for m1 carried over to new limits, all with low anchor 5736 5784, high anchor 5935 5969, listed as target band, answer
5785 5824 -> -1.3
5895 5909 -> 1.5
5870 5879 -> -0.6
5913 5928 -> 0.7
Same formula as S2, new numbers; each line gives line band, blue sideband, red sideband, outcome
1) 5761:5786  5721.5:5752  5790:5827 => 0.7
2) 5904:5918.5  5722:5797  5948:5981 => 0.5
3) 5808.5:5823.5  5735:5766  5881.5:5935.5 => -1.1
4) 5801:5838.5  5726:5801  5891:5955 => -2.0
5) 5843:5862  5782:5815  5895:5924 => -2.1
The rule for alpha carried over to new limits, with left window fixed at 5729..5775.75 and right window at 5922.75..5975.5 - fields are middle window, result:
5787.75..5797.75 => -0.03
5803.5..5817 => -0.11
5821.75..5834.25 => 0.03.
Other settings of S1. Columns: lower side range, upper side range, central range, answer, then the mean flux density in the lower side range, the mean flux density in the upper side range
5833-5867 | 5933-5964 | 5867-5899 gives 5.4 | 1.89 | 1.82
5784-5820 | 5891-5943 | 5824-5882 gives -3.3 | 1.85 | 1.69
